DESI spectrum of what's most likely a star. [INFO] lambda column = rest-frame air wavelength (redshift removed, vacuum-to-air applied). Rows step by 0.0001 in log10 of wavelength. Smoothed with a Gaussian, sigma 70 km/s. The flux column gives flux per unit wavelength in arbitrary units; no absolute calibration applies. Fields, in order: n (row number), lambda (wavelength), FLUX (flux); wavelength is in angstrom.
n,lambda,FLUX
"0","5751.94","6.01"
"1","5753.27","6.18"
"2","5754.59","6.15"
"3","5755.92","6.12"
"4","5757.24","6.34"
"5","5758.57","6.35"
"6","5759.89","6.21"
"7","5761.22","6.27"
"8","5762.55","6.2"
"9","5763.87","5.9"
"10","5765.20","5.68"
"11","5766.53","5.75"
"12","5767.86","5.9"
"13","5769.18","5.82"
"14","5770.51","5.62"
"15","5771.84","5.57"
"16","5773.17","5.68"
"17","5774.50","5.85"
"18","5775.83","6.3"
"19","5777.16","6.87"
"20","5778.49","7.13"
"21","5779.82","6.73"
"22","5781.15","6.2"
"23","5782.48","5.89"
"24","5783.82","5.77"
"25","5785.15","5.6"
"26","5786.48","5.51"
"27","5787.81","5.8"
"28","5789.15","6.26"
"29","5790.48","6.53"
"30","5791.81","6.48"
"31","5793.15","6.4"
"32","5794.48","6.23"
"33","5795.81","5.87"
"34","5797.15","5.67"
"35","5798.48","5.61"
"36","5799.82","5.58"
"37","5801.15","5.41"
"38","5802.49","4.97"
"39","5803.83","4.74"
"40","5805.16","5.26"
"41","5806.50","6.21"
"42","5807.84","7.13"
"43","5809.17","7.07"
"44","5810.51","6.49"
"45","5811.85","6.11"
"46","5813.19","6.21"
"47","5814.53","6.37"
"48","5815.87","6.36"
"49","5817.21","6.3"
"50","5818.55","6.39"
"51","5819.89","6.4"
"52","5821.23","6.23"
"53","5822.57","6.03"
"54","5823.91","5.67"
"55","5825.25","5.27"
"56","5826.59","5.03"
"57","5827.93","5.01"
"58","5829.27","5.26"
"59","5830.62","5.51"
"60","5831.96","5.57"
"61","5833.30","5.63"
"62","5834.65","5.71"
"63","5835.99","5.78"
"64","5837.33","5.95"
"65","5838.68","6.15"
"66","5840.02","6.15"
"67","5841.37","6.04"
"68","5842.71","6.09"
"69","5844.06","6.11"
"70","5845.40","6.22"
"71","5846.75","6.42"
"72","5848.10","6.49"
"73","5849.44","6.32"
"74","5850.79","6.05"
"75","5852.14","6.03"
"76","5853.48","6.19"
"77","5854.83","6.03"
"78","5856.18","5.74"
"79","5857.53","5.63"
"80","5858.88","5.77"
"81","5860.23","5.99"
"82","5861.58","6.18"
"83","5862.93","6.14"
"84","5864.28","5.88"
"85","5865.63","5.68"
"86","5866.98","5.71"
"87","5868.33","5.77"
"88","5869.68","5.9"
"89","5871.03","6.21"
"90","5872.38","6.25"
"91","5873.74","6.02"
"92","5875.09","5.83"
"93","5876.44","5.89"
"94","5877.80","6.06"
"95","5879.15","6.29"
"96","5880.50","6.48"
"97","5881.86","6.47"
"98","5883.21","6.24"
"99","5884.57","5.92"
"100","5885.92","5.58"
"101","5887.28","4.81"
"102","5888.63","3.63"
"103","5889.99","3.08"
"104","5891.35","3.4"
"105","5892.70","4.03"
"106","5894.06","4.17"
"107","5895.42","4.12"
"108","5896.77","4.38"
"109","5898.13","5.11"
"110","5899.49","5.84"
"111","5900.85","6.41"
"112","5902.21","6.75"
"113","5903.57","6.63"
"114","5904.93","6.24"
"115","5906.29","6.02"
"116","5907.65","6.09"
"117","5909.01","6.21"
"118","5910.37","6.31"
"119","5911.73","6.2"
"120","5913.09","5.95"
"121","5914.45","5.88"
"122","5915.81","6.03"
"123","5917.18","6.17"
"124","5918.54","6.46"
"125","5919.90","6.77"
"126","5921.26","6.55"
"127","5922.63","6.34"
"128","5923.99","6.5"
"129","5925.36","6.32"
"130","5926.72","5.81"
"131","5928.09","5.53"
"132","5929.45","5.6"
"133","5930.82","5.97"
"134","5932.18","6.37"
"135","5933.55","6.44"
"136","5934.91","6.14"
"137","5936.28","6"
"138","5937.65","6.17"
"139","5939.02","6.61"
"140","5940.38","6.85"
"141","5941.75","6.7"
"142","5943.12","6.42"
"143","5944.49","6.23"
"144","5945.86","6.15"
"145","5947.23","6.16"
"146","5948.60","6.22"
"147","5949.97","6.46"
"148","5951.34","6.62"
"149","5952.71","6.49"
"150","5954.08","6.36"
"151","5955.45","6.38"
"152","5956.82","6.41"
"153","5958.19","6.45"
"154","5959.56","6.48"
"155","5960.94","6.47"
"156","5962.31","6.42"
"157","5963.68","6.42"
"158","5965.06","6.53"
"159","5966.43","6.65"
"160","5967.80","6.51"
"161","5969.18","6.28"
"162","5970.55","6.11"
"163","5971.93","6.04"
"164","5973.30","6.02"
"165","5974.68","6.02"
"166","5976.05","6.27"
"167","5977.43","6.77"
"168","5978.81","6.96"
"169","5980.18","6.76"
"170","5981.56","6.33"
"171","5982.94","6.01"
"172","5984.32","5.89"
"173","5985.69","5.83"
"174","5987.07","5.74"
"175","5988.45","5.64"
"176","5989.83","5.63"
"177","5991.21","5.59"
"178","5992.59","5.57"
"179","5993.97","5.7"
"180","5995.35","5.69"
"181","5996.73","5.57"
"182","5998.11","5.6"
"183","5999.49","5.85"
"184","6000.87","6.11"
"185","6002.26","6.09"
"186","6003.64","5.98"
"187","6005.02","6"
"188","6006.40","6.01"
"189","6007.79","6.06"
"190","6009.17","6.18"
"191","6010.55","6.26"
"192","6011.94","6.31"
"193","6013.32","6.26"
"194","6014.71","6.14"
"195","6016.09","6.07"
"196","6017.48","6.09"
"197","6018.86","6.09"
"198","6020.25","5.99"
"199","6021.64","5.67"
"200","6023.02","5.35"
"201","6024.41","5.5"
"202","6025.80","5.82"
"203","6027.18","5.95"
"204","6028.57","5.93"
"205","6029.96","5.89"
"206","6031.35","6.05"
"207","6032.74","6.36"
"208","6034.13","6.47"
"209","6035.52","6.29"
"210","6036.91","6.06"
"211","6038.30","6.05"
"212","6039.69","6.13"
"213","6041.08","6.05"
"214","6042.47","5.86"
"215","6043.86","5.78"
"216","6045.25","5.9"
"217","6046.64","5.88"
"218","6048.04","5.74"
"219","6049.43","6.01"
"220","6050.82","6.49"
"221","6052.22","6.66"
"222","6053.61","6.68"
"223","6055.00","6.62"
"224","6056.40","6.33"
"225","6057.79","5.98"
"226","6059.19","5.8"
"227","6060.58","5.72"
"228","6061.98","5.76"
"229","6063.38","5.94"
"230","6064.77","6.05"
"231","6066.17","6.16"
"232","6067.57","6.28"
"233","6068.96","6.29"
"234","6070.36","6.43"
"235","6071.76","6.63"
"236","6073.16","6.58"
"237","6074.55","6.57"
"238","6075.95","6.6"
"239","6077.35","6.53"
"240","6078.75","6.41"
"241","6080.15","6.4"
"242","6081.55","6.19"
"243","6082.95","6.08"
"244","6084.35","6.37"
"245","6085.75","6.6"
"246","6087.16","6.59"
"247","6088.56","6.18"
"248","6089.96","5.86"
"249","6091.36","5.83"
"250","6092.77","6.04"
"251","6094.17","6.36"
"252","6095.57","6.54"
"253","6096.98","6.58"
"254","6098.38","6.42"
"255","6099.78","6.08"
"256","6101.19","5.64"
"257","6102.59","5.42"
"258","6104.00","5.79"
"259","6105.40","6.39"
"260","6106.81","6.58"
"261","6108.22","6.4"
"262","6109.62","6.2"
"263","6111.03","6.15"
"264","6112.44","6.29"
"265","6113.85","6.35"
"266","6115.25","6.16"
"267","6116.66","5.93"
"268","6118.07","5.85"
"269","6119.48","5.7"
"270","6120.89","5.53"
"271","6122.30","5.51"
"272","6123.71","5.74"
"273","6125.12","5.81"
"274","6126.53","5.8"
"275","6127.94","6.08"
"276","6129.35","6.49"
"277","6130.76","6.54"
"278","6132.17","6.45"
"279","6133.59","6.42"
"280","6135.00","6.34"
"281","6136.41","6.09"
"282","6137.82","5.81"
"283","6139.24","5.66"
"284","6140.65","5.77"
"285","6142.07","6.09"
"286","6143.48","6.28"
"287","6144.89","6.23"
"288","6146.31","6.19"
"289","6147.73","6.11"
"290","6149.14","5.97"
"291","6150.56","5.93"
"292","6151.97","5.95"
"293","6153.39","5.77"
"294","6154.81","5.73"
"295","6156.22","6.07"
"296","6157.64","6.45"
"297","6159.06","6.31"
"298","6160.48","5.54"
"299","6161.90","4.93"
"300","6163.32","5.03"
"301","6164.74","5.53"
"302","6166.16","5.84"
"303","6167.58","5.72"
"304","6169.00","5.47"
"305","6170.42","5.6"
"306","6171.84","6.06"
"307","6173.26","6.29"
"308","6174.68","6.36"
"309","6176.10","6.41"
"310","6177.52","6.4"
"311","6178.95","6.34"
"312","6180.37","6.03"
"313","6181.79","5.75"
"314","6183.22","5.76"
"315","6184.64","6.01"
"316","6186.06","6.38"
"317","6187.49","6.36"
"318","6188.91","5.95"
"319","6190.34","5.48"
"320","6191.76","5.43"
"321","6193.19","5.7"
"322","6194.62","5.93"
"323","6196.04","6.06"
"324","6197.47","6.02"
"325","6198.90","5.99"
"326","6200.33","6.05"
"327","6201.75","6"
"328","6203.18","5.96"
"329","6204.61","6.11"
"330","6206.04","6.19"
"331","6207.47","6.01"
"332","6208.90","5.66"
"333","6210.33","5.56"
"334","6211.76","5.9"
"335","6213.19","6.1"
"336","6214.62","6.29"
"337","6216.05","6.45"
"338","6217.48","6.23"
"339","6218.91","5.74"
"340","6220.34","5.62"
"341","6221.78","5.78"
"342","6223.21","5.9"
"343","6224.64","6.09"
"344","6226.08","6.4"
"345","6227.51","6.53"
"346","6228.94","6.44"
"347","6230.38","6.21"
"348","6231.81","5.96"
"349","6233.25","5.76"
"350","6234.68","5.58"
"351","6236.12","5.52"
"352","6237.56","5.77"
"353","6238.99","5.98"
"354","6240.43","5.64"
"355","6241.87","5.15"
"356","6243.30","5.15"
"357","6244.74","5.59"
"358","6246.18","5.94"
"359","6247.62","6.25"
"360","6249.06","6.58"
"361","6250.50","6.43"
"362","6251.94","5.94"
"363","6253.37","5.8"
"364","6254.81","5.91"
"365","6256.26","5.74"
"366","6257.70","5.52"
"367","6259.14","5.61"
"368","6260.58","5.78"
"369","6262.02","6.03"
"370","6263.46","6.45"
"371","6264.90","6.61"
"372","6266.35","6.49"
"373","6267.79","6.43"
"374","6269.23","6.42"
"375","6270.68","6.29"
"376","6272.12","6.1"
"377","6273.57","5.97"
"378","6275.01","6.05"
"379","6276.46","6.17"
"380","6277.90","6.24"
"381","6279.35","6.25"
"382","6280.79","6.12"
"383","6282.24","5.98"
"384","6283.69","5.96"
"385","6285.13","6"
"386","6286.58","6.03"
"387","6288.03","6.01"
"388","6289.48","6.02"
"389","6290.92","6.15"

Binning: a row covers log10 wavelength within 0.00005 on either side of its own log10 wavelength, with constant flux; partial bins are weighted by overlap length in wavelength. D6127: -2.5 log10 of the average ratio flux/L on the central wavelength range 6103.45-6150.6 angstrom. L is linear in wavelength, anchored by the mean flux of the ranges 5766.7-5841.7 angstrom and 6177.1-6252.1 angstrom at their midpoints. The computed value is -0.02 mag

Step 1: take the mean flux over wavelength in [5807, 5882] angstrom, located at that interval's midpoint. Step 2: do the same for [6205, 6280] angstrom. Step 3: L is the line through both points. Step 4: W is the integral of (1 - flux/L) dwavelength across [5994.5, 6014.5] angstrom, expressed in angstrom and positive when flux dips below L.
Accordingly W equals 0.1 angstrom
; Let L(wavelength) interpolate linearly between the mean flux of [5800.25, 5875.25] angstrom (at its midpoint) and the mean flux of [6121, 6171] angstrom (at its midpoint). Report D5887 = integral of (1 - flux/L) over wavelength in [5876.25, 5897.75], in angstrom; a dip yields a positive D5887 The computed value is 3.36 angstrom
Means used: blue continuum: 5.95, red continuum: 5.92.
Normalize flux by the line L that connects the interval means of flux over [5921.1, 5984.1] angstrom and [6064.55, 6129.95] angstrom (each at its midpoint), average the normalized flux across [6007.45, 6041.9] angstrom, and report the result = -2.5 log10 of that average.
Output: 0.04 mag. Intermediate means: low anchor 6.33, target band 6.04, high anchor 6.18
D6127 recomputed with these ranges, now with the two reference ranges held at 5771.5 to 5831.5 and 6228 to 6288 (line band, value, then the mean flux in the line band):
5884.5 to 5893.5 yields 0.37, 4.24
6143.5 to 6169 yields 0.03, 5.84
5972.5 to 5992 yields -0.02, 6.1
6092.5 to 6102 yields -0.04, 6.24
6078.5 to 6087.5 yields -0.07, 6.36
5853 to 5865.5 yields 0.01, 5.93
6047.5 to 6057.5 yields -0.07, 6.36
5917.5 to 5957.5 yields -0.06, 6.31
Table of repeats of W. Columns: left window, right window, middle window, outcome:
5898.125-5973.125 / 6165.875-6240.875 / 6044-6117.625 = -1.2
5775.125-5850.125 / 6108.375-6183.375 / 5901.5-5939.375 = -1.3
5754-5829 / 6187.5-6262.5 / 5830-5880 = 0.1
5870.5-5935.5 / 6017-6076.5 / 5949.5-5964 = -1.4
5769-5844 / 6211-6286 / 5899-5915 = -0.7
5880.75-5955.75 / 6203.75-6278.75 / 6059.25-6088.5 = -1.7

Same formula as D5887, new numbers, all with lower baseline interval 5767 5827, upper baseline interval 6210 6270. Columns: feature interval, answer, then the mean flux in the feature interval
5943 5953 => -0.5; 6.33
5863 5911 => 3.4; 5.59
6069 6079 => -0.9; 6.53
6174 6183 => -0.3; 6.19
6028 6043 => -0.3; 6.11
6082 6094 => -0.4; 6.2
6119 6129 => 0.4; 5.77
